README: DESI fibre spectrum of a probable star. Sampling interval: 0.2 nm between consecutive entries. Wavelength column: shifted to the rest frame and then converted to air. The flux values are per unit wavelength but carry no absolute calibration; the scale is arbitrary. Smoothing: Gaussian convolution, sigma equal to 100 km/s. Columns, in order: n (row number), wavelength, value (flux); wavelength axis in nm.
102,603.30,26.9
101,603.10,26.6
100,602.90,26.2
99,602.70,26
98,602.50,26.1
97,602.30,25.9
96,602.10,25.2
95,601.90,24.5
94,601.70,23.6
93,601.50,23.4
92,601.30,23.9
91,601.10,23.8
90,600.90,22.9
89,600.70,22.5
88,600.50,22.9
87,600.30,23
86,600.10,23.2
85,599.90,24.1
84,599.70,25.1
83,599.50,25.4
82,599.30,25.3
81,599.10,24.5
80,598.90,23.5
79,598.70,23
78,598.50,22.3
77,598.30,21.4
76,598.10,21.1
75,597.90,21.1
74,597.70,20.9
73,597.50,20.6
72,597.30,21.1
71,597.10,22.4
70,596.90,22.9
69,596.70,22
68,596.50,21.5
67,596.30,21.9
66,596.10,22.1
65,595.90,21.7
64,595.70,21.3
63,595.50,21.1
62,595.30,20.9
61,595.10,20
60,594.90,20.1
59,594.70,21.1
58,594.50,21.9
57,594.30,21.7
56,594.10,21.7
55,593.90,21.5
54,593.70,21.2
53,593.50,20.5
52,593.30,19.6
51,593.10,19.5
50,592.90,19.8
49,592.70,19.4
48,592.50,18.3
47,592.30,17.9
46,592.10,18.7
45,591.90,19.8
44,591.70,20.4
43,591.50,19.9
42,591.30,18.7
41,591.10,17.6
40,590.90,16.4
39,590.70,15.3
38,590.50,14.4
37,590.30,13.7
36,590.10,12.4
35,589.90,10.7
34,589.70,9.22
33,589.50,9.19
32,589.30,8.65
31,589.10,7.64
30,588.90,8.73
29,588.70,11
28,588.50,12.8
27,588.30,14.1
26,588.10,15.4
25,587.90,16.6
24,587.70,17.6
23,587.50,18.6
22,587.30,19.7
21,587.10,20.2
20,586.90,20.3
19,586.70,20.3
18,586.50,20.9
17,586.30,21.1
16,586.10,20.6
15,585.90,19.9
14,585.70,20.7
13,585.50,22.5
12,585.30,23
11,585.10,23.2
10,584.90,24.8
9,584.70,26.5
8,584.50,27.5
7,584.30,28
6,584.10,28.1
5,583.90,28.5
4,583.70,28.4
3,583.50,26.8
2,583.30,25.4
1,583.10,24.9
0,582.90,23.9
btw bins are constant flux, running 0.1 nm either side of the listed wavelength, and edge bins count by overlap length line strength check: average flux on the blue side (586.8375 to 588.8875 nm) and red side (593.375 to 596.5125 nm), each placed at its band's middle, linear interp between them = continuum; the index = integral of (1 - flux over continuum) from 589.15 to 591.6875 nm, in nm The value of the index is 0.59 nm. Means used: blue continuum 16.2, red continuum 21.2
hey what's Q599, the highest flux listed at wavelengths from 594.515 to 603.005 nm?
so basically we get 26.2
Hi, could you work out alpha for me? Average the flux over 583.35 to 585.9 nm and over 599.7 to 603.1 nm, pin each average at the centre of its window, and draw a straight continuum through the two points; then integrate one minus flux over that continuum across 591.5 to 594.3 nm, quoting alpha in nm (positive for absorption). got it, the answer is 0.56 nm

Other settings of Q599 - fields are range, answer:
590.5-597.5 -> 22.9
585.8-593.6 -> 21.1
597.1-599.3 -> 25.3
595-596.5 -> 22.1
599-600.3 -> 25.4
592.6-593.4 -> 19.8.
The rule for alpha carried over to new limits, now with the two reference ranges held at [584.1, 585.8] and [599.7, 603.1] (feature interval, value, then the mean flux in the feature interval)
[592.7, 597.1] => 0.60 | 21.1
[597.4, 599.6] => 0.16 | 22.6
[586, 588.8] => 0.78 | 17.8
